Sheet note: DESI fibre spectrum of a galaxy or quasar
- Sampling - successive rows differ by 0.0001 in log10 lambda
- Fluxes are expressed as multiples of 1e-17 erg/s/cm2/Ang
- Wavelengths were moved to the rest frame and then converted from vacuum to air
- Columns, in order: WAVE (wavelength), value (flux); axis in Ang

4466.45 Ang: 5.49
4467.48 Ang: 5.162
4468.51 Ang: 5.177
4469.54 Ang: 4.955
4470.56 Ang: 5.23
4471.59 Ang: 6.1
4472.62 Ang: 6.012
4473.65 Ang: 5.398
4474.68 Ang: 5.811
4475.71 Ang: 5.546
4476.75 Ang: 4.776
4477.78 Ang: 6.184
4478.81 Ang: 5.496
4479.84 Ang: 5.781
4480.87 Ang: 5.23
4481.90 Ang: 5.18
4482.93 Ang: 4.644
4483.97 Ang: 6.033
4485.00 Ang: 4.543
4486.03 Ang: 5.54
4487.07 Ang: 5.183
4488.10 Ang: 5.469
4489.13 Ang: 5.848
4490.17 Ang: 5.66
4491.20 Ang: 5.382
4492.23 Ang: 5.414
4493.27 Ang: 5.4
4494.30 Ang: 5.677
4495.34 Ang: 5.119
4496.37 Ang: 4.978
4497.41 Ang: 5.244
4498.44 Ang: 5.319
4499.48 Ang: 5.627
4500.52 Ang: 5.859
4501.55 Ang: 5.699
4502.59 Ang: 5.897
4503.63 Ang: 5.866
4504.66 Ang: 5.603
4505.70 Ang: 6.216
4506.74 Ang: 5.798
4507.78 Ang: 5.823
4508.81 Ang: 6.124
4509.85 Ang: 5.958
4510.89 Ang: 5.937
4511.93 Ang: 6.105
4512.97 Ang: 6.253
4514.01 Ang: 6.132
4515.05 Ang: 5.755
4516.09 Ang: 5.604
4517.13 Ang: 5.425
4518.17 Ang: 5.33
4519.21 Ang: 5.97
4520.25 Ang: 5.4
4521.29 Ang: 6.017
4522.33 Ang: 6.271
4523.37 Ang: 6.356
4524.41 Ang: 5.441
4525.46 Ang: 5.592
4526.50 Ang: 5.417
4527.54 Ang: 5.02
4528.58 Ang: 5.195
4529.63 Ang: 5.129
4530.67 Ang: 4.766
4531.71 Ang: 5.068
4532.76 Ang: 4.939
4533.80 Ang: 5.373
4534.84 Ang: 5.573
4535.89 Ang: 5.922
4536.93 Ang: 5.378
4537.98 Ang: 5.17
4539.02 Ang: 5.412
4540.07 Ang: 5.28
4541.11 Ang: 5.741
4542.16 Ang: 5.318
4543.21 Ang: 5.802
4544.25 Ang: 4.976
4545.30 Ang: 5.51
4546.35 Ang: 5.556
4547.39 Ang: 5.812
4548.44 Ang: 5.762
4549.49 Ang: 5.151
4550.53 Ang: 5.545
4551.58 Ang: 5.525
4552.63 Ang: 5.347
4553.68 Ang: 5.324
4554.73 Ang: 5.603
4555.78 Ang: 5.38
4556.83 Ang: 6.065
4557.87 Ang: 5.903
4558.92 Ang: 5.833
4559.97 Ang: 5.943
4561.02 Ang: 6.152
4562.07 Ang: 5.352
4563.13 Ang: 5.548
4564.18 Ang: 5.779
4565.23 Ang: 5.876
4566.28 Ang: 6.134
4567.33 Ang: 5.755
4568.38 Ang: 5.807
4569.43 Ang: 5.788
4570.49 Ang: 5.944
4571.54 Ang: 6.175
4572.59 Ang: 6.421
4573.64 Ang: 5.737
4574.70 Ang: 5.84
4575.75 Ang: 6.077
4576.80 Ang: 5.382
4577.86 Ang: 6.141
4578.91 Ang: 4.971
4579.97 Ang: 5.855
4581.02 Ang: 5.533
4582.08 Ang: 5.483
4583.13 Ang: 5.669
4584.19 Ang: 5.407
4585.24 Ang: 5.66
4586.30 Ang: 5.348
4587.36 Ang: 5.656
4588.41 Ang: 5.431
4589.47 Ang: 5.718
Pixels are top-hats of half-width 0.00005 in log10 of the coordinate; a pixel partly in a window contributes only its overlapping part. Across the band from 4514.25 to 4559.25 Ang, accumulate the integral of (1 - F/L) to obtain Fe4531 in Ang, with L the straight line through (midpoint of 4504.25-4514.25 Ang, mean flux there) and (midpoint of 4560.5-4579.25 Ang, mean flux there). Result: 3.1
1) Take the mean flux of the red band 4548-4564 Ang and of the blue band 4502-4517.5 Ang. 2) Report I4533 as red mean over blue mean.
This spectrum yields 0.95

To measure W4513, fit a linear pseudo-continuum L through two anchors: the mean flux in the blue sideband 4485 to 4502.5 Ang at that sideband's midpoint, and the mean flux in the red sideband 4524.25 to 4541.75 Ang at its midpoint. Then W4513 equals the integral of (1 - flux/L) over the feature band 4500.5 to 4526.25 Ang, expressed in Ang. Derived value -2.3 Ang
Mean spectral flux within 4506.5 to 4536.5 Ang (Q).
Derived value 5.64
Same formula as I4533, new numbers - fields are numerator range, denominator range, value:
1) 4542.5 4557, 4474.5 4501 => 1.02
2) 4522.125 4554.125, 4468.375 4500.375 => 1.00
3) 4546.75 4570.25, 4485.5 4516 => 1.00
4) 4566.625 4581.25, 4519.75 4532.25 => 1.07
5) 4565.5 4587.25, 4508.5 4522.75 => 0.98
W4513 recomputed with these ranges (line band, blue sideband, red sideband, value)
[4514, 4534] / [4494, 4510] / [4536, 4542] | 0.1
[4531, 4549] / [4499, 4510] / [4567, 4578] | 1.4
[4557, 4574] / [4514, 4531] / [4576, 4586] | -1.0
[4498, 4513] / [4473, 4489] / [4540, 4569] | -1.0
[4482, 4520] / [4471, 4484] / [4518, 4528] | 0.0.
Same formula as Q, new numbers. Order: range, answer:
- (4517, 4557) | 5.48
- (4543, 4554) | 5.48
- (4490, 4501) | 5.42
